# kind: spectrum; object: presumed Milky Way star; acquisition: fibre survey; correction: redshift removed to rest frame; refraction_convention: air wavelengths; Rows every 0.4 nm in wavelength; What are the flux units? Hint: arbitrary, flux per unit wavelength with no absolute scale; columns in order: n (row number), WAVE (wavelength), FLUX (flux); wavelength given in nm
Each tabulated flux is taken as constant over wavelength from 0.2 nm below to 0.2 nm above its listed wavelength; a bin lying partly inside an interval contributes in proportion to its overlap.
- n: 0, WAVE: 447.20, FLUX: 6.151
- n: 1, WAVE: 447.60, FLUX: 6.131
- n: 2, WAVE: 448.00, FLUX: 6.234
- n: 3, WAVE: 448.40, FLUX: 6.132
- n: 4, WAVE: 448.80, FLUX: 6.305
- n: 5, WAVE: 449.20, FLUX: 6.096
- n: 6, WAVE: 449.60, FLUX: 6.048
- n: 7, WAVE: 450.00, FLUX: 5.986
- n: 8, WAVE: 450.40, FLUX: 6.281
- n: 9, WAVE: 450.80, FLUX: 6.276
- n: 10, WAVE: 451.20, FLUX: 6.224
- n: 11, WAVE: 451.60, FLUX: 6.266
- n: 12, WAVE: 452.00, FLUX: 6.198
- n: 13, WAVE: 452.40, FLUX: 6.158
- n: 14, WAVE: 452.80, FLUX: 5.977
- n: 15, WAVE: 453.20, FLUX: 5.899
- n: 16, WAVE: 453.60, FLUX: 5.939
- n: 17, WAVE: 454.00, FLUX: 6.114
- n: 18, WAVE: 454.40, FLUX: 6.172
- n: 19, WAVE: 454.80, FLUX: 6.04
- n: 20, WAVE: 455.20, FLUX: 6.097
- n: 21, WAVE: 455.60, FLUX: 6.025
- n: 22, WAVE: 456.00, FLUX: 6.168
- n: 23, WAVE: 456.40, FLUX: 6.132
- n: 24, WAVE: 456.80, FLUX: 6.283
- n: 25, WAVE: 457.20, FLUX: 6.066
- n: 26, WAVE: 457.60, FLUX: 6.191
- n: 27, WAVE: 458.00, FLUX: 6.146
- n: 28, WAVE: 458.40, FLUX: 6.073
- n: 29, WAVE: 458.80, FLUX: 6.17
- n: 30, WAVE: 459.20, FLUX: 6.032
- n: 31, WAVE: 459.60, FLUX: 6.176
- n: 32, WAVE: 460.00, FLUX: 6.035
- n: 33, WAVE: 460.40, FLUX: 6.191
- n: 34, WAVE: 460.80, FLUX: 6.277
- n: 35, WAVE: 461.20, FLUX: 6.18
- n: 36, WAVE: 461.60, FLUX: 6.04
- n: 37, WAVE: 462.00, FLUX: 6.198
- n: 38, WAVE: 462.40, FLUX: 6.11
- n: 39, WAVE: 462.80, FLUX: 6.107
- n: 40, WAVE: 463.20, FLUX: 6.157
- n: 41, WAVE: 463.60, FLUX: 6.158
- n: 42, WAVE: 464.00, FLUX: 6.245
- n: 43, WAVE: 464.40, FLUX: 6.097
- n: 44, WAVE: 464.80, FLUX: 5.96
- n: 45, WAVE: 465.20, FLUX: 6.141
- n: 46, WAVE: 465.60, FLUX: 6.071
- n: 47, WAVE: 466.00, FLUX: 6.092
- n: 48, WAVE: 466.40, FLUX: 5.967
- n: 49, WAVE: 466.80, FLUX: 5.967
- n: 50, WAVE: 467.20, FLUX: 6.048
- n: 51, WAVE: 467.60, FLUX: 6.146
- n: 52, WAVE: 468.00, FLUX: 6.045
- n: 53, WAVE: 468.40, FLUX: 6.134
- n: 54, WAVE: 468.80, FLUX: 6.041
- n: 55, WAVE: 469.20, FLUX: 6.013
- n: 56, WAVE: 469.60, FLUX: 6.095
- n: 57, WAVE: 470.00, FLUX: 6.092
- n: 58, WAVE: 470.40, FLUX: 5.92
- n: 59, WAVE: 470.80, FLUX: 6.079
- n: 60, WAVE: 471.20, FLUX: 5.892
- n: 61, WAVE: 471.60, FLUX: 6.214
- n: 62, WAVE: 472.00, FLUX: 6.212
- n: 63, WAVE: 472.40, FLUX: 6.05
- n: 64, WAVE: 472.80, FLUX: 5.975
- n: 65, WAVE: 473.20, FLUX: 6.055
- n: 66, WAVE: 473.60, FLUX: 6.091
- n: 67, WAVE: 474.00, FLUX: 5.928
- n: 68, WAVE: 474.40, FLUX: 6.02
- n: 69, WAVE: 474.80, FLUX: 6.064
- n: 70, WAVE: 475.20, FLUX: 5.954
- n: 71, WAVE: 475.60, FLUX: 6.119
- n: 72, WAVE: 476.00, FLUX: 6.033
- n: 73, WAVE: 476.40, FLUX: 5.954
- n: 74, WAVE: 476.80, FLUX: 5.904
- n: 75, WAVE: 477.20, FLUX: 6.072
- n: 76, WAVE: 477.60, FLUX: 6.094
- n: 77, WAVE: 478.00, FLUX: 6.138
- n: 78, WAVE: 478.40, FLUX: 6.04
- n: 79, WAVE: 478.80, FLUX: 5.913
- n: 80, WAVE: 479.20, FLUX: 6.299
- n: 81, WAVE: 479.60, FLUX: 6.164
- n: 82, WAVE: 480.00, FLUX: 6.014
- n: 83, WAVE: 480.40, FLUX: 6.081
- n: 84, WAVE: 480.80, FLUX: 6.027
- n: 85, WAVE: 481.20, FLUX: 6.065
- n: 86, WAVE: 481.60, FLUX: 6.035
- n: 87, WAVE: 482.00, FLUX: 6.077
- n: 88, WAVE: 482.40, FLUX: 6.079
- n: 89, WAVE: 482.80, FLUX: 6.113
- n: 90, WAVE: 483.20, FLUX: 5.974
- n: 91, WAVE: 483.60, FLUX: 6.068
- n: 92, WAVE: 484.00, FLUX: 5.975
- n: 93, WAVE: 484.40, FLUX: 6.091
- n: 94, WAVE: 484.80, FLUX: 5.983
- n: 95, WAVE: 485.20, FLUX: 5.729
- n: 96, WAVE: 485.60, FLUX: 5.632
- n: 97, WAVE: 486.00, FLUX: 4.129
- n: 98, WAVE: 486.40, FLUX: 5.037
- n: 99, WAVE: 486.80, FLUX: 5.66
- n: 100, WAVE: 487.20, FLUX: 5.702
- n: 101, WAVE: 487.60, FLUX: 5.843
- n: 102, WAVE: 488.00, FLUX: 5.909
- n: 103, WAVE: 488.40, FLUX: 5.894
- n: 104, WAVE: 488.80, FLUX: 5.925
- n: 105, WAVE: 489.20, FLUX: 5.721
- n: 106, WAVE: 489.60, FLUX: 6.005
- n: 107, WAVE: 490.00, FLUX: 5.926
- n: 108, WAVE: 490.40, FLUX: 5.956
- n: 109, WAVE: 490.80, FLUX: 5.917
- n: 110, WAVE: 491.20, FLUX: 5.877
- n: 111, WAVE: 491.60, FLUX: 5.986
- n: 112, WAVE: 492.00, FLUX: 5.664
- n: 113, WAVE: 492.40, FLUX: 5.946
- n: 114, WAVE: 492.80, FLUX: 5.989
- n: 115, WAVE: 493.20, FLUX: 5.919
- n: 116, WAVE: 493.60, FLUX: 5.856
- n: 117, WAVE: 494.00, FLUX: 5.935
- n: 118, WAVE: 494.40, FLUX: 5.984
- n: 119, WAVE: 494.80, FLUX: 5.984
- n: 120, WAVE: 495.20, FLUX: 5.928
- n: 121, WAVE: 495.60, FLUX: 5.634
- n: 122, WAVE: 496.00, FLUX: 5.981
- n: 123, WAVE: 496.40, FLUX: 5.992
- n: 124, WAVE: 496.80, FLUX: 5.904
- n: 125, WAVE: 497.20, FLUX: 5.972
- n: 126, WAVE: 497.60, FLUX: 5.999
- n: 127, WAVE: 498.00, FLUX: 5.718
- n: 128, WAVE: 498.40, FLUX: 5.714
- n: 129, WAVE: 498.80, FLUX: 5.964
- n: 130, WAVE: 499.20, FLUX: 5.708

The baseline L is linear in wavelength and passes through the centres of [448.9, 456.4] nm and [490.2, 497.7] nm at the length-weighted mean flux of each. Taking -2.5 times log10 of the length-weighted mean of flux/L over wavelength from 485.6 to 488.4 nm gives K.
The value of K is 0.10 mag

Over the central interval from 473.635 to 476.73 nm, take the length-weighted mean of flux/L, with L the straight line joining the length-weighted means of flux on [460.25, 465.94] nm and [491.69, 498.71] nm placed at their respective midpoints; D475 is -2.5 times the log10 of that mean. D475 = 0.01 mag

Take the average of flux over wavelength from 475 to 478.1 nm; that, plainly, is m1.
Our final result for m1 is 6.03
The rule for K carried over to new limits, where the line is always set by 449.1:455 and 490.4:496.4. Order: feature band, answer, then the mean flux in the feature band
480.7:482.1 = -0.02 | 6.05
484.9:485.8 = 0.04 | 5.71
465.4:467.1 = 0.00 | 6.03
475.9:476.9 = 0.00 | 5.96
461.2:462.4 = -0.01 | 6.13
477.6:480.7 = -0.02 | 6.09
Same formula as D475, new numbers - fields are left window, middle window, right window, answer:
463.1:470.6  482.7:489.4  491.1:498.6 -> 0.04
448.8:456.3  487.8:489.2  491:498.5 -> 0.01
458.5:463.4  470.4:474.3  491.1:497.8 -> 0.00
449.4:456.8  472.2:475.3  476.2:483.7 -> 0.01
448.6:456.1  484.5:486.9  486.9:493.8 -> 0.10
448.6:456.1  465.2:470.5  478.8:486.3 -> -0.01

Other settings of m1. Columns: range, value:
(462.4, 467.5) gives 6.09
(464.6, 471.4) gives 6.04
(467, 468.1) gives 6.08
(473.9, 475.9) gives 6.02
